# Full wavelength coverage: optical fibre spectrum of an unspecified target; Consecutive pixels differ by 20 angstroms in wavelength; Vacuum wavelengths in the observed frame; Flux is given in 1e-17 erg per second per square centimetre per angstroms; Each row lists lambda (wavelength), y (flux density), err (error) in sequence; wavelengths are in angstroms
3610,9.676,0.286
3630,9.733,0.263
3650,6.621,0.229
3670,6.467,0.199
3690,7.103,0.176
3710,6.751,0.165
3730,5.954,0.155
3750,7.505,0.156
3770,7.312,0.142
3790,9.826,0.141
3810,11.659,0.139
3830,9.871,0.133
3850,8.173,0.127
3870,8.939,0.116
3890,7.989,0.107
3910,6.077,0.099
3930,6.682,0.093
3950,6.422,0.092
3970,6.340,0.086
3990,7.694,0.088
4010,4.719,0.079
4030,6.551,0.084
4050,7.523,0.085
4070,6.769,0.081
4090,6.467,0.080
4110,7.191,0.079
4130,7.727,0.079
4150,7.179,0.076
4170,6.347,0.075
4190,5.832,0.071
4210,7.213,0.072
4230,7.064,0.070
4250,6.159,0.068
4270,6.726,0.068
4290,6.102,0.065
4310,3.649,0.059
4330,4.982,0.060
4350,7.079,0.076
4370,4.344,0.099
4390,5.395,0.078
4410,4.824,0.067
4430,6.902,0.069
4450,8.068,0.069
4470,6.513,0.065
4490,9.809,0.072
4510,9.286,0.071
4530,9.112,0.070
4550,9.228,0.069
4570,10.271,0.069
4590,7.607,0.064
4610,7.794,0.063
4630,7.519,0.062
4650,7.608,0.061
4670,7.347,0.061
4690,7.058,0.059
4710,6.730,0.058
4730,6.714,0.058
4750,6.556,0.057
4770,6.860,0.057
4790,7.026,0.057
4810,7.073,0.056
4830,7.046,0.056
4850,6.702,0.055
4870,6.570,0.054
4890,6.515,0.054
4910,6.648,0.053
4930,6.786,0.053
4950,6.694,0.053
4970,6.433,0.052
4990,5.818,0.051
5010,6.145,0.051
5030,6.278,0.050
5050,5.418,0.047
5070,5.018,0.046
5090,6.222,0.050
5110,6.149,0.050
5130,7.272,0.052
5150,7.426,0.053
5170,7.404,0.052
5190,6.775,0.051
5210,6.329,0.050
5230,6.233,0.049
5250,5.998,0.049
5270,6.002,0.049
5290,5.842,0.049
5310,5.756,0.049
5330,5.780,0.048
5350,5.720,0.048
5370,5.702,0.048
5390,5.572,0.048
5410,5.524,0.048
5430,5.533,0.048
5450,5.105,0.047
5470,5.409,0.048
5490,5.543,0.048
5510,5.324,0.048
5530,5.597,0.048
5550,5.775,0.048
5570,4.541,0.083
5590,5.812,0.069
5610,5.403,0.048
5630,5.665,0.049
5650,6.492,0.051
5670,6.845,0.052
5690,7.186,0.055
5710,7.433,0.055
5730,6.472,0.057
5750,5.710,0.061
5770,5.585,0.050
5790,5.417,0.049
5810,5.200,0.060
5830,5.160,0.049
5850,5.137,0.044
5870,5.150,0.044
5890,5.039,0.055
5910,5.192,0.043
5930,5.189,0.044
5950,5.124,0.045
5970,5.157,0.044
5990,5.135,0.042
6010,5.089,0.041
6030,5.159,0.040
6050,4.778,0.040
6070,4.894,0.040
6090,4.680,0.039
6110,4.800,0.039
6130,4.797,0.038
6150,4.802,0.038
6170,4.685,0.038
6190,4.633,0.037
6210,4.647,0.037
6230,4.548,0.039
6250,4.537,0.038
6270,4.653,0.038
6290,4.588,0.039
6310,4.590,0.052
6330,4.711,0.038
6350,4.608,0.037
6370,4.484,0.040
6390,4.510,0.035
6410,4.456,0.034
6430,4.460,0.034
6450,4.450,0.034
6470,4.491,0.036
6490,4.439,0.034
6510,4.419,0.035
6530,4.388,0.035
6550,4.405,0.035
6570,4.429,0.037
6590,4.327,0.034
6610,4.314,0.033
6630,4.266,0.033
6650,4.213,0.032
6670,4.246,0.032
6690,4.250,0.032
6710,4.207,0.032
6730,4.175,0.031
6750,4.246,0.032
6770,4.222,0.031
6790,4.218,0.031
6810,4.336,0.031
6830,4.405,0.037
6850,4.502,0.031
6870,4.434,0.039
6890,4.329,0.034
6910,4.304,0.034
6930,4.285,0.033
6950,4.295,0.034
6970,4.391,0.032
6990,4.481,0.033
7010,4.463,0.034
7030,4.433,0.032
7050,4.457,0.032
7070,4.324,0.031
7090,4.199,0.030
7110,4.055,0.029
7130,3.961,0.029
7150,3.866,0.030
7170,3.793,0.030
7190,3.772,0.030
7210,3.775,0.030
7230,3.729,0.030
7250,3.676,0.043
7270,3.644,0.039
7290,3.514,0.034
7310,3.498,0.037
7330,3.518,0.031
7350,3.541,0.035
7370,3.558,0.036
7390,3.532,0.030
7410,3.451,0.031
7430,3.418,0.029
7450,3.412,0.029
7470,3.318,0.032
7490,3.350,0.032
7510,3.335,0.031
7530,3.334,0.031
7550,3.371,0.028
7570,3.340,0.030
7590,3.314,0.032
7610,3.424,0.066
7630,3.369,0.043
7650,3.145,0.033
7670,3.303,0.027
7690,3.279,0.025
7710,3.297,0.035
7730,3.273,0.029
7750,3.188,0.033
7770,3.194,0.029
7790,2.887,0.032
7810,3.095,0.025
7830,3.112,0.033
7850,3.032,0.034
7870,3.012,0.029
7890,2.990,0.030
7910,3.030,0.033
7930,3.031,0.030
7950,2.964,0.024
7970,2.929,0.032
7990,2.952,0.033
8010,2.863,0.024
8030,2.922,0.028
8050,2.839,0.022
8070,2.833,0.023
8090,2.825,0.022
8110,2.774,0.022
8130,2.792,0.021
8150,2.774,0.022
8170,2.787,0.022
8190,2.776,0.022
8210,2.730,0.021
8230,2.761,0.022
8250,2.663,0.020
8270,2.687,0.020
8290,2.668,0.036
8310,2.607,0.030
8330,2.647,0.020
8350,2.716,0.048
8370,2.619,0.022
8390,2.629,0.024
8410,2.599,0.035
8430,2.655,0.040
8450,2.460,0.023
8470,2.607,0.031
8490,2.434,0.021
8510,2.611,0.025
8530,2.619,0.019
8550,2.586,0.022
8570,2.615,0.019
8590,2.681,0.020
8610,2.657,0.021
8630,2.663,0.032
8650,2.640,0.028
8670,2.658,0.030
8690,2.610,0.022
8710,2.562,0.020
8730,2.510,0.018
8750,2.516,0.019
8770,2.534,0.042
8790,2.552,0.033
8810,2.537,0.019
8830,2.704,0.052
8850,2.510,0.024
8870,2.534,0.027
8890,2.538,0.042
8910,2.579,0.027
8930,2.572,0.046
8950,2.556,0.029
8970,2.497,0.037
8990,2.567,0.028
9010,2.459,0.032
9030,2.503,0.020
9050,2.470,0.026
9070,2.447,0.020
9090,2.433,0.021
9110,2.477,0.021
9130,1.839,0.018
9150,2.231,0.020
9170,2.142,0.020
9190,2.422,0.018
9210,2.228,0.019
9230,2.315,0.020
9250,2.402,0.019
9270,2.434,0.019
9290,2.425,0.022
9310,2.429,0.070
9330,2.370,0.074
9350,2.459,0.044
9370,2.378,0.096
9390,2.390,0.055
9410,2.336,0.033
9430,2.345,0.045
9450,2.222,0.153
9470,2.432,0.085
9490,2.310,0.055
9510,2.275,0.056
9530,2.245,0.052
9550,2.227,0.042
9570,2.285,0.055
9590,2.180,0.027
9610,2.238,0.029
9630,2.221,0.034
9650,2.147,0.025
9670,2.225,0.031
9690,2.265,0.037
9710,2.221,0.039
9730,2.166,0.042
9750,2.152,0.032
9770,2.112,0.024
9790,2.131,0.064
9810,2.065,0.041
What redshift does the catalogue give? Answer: 2.674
